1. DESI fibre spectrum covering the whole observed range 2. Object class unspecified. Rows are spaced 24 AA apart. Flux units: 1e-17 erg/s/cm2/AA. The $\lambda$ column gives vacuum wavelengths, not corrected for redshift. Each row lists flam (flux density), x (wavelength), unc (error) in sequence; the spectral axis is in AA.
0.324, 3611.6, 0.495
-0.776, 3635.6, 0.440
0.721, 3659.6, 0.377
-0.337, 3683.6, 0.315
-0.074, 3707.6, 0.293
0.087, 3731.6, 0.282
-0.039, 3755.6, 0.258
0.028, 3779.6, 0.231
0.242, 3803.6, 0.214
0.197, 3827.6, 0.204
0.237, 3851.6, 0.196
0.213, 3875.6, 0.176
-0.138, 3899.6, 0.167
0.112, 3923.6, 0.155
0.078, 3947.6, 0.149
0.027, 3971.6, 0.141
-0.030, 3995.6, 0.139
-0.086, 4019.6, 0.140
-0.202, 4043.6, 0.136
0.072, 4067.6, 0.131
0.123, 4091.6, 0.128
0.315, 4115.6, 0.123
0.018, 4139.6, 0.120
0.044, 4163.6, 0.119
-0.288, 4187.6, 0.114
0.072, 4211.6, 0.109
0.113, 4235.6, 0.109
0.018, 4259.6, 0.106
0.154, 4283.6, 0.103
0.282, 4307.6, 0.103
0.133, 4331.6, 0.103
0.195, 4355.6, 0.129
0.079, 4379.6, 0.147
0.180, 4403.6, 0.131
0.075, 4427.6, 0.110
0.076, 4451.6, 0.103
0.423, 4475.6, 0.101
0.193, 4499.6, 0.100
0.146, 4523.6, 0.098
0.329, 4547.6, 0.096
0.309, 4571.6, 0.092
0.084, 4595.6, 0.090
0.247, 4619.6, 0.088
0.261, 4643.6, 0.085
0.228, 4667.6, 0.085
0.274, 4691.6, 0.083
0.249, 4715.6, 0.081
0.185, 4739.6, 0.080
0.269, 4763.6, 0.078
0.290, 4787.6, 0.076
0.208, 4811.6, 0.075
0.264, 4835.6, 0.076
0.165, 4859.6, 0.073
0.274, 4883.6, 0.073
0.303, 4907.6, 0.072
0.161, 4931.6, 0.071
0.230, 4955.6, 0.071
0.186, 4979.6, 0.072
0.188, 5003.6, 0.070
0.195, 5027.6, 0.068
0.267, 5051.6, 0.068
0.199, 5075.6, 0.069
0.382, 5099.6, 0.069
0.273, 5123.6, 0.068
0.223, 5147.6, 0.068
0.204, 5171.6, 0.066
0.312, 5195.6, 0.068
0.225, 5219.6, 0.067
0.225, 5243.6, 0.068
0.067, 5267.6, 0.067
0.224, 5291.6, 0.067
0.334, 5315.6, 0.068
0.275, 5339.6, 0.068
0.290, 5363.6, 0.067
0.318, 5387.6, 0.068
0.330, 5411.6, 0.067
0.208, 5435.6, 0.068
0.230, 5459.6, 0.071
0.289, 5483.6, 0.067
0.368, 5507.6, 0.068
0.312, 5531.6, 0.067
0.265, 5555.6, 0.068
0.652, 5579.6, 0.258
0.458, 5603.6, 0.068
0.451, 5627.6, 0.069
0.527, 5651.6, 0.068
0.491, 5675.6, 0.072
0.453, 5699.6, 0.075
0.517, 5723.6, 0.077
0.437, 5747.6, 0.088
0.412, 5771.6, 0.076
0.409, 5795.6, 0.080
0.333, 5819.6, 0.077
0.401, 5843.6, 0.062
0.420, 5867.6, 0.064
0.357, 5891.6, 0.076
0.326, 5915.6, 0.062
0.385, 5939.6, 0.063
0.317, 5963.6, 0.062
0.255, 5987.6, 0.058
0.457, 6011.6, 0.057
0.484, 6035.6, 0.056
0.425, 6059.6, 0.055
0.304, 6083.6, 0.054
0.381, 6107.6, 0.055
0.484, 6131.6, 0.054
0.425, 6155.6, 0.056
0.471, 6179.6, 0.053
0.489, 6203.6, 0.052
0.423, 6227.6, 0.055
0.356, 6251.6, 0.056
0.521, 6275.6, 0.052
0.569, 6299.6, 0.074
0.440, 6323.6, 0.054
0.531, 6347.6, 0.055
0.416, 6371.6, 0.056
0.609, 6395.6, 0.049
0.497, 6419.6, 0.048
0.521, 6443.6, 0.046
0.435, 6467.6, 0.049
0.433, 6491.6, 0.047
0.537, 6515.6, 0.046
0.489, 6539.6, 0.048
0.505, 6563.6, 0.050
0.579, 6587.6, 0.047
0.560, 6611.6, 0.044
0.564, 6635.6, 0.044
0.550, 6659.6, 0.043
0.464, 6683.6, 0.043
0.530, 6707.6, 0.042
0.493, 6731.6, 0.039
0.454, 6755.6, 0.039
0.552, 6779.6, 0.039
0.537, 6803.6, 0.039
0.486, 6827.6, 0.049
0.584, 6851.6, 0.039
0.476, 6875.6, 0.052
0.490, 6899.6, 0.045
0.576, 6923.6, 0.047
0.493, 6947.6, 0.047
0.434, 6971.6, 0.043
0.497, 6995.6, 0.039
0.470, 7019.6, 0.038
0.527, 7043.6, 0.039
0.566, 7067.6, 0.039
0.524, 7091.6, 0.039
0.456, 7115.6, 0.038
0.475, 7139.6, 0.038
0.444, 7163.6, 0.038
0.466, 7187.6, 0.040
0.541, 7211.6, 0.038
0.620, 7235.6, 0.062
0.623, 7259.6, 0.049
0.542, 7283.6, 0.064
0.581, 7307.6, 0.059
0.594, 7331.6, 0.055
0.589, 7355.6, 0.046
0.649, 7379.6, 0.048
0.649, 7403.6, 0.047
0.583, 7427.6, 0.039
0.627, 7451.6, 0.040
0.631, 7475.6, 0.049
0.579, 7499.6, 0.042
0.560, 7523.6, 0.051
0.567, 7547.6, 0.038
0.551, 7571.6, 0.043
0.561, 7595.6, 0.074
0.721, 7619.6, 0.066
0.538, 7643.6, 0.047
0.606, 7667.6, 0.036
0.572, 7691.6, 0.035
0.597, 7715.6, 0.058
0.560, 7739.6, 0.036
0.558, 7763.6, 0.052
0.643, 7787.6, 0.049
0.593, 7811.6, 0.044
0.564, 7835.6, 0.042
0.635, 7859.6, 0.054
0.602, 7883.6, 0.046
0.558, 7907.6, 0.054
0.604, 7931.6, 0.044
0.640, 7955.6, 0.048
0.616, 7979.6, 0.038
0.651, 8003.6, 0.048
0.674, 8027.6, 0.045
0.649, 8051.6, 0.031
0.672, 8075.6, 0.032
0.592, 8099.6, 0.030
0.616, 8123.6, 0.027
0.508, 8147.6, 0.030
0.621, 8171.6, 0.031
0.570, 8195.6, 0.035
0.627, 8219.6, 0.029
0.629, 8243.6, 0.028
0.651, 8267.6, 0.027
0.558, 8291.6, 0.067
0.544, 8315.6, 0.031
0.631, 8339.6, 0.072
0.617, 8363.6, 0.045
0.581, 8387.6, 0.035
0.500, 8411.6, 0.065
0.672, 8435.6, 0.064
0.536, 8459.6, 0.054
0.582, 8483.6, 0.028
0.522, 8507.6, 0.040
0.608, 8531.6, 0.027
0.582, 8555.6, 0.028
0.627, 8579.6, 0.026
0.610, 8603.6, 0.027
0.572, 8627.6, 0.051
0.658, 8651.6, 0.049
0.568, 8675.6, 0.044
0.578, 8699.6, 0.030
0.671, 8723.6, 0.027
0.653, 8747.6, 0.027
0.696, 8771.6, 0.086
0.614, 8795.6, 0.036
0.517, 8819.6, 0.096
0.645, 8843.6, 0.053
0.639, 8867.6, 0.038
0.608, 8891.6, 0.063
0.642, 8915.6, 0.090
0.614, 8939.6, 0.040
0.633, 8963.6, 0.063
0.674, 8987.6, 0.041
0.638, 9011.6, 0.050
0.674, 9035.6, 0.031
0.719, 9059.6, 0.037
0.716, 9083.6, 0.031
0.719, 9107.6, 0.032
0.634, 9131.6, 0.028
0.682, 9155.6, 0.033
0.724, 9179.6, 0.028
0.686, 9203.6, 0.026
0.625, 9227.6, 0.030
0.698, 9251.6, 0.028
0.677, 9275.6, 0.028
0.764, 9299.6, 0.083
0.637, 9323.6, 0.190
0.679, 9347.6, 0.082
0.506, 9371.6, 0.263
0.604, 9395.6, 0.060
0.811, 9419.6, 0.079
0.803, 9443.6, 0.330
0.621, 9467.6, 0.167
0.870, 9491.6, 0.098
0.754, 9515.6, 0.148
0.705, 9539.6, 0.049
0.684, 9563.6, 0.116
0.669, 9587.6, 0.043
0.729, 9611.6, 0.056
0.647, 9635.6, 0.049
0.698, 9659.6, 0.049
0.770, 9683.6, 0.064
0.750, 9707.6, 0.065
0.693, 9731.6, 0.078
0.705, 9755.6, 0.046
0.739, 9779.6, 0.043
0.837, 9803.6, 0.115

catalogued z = 0.38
